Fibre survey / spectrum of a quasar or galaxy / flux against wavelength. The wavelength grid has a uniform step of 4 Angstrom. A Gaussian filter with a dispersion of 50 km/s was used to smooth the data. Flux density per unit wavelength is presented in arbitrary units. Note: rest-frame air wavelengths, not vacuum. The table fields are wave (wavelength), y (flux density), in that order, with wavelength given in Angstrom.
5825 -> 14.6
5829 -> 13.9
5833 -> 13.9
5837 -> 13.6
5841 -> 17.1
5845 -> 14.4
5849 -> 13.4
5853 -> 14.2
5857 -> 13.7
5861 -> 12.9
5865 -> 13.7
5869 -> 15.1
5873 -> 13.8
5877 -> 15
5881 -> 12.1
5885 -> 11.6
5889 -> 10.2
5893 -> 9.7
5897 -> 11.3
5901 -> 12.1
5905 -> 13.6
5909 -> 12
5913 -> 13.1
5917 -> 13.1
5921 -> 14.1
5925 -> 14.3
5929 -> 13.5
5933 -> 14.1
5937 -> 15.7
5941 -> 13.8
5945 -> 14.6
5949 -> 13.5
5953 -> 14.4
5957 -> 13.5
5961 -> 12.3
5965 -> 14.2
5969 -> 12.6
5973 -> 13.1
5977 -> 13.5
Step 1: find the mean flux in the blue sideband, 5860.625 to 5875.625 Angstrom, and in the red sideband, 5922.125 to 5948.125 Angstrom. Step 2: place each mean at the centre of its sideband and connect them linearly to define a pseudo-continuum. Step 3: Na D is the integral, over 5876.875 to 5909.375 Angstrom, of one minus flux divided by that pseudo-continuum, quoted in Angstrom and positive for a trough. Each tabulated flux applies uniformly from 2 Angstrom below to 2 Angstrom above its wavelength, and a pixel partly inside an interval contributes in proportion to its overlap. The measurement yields 5.4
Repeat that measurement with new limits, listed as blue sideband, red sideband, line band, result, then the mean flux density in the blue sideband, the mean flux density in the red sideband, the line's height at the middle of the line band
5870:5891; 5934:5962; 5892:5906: 1.47 Angstrom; 12.7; 14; 13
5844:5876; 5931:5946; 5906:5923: 1.48 Angstrom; 13.9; 14.5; 14.4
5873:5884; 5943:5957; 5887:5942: 3.51 Angstrom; 13.4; 14.1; 13.7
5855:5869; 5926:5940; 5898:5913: 1.65 Angstrom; 13.7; 14.4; 14.1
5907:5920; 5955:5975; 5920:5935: -1.25 Angstrom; 12.8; 13.1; 12.9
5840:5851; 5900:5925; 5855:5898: 4.18 Angstrom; 14.8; 13.1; 14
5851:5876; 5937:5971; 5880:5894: 3.01 Angstrom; 13.9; 13.7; 13.9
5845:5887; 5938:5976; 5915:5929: -0.19 Angstrom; 13.6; 13.6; 13.6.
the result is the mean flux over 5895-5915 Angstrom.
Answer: 12.4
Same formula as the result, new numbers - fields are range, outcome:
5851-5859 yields 13.9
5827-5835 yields 13.9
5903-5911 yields 12.8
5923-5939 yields 14.4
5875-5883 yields 13.6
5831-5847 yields 14.8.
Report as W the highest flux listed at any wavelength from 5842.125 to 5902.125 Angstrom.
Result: 15.1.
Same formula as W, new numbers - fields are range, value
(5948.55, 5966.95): 14.4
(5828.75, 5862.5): 17.1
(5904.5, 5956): 15.7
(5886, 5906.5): 13.6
